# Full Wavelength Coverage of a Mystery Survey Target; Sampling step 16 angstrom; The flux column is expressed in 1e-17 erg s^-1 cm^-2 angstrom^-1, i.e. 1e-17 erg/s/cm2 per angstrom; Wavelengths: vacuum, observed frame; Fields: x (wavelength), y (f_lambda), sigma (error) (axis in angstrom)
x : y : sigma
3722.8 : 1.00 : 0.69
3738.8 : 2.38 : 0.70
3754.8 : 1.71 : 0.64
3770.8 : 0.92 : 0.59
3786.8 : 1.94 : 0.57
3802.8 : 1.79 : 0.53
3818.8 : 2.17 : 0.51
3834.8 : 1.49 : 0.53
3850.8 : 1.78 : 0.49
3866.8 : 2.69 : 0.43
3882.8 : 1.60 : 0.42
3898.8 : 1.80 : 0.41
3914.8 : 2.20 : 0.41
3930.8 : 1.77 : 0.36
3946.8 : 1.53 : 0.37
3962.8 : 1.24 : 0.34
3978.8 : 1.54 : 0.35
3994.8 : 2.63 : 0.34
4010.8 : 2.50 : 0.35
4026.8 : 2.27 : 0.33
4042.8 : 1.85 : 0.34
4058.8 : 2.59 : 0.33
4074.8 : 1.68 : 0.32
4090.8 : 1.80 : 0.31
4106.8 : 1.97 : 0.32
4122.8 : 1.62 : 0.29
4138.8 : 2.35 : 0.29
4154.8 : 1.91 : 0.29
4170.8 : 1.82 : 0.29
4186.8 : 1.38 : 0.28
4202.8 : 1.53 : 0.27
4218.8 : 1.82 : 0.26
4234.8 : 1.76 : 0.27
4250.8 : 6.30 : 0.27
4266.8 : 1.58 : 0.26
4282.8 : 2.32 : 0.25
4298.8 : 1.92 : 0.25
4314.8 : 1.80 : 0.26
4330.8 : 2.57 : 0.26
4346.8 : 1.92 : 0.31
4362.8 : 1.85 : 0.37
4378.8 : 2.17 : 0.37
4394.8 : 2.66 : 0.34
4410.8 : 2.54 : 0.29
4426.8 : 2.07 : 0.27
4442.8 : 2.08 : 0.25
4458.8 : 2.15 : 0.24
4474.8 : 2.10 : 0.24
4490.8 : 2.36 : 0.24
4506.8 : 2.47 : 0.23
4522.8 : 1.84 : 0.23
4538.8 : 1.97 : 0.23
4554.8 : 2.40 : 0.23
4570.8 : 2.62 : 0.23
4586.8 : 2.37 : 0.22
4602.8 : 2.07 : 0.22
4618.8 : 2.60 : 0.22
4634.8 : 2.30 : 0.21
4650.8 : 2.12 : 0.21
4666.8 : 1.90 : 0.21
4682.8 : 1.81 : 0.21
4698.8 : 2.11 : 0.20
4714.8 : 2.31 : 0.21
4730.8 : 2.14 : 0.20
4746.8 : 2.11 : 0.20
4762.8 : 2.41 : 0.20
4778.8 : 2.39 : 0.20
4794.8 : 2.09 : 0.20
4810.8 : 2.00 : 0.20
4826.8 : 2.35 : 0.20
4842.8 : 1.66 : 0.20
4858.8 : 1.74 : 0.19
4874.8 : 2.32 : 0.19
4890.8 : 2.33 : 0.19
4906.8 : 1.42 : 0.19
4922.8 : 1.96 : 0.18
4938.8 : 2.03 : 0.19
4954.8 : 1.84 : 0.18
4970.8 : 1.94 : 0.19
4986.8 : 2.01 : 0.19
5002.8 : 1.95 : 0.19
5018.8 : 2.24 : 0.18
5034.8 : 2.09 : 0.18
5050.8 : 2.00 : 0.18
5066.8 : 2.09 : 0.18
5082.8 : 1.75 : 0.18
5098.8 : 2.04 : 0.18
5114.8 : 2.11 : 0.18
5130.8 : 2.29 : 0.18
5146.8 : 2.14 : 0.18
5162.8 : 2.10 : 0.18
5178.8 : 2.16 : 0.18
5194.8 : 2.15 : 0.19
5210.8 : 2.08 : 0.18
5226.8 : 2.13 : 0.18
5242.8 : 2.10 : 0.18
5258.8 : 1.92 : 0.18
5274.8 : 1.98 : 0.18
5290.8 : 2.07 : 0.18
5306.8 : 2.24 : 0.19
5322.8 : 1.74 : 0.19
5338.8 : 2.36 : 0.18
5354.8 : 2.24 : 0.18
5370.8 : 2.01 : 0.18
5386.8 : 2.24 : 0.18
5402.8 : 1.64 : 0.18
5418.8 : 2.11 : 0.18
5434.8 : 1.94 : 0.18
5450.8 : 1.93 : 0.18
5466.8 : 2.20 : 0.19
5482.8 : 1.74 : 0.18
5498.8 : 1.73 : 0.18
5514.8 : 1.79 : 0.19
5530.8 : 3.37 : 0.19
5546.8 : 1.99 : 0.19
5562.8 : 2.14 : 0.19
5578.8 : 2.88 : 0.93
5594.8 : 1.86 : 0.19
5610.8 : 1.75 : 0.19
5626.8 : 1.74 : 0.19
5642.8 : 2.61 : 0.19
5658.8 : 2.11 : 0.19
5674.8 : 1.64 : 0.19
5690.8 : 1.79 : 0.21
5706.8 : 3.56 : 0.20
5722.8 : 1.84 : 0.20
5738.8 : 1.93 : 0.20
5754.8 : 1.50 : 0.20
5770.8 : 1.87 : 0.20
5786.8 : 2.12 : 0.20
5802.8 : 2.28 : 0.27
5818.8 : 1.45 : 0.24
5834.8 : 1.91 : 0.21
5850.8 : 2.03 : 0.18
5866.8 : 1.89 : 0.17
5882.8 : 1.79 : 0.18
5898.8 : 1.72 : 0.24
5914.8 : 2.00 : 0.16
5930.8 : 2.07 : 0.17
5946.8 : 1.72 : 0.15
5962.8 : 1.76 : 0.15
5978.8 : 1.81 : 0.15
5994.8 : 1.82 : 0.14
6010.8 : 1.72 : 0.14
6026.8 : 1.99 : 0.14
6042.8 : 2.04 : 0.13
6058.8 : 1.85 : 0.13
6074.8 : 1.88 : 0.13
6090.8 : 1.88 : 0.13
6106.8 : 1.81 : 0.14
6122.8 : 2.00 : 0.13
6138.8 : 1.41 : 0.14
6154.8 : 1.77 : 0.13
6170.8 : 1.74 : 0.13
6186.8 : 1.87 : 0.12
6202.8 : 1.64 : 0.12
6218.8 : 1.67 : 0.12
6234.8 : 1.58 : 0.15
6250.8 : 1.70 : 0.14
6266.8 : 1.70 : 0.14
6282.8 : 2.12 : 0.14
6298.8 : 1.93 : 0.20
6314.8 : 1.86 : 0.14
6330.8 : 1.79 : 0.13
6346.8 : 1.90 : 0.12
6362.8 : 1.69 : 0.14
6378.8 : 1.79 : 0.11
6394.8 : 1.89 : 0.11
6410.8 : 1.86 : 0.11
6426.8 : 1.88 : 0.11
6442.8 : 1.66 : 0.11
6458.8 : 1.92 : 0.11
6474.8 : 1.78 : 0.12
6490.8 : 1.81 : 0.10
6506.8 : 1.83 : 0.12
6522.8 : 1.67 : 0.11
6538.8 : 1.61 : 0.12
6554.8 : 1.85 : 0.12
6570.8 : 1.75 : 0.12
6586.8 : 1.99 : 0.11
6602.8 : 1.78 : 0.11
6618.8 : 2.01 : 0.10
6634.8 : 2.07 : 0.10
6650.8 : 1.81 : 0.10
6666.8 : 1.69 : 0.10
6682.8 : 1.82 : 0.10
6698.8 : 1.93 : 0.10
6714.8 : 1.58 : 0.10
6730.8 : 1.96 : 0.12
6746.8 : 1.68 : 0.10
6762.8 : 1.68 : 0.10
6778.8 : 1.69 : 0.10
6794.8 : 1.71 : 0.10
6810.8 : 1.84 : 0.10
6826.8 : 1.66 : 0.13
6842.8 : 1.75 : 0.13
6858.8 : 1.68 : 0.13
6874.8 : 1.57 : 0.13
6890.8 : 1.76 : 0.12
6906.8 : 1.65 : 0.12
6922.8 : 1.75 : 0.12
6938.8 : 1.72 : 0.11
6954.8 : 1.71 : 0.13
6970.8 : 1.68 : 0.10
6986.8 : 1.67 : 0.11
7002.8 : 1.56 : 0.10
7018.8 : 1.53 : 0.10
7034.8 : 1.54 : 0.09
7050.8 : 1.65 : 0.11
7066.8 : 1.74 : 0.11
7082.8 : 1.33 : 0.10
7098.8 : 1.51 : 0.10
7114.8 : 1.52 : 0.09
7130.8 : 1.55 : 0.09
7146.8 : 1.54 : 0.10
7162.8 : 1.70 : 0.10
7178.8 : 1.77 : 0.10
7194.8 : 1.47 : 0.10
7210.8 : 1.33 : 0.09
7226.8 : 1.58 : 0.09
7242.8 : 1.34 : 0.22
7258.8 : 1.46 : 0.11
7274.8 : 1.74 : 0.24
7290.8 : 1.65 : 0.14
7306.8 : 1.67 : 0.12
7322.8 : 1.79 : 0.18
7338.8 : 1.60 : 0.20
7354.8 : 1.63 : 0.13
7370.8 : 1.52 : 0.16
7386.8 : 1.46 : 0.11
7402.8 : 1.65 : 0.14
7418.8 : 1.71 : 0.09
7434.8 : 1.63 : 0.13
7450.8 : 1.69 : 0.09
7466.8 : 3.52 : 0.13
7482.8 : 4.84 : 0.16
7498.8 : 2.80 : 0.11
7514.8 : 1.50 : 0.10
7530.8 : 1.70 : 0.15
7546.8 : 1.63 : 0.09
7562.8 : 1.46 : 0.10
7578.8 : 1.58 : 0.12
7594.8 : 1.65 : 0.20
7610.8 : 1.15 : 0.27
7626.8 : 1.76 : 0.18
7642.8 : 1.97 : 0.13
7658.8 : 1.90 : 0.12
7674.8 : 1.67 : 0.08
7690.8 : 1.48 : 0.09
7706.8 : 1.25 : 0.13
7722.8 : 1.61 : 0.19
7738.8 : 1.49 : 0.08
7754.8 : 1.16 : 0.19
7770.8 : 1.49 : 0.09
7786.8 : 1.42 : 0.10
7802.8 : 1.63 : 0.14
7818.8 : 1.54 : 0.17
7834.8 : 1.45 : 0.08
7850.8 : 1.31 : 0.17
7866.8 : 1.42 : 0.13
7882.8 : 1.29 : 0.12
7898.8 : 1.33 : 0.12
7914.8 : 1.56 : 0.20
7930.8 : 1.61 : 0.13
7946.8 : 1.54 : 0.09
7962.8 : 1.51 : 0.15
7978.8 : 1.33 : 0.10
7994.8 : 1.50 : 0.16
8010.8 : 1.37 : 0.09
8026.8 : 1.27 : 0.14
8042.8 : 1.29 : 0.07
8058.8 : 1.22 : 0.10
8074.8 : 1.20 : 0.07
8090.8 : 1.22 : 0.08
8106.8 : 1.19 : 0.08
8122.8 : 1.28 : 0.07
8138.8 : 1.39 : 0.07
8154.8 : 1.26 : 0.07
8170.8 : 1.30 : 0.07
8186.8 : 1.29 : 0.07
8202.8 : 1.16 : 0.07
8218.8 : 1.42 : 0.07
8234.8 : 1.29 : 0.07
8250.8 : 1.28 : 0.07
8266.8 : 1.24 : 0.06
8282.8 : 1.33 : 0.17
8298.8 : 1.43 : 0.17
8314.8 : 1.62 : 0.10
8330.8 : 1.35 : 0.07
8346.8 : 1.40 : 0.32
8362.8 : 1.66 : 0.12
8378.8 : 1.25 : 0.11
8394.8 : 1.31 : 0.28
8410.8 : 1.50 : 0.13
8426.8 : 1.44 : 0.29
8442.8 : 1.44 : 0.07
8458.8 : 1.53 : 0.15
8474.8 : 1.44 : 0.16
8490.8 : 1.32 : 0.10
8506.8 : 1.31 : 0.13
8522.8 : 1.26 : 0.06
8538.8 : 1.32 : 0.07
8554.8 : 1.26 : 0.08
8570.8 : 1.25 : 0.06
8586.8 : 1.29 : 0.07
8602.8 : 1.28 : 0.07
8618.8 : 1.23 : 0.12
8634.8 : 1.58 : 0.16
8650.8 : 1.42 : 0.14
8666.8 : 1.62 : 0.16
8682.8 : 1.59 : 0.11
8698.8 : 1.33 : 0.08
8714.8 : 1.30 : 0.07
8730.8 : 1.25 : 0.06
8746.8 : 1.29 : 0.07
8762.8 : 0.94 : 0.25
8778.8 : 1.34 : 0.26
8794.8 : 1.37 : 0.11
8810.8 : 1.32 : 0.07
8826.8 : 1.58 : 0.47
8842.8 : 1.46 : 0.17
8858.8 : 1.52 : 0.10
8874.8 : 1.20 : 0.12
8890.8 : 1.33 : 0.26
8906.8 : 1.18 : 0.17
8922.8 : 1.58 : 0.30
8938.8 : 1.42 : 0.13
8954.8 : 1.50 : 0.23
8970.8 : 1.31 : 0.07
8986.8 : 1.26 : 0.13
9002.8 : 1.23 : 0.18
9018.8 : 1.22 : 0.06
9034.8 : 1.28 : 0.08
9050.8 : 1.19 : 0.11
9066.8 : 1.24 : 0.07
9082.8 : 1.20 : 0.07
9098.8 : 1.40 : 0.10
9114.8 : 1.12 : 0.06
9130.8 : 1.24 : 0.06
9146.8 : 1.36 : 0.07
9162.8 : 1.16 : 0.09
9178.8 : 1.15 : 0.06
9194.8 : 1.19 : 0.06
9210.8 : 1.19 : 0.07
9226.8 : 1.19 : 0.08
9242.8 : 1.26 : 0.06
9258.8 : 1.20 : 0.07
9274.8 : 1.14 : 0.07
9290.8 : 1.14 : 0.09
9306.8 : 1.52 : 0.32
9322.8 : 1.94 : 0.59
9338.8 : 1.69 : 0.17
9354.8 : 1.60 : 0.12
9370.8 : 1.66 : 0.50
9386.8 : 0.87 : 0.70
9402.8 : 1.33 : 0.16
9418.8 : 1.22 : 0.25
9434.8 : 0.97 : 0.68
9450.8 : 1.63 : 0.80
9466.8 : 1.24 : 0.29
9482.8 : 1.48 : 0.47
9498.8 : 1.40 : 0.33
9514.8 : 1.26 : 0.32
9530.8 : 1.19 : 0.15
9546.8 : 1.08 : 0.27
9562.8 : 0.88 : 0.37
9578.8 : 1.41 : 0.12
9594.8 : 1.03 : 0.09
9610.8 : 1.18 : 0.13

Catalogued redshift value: 0.14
